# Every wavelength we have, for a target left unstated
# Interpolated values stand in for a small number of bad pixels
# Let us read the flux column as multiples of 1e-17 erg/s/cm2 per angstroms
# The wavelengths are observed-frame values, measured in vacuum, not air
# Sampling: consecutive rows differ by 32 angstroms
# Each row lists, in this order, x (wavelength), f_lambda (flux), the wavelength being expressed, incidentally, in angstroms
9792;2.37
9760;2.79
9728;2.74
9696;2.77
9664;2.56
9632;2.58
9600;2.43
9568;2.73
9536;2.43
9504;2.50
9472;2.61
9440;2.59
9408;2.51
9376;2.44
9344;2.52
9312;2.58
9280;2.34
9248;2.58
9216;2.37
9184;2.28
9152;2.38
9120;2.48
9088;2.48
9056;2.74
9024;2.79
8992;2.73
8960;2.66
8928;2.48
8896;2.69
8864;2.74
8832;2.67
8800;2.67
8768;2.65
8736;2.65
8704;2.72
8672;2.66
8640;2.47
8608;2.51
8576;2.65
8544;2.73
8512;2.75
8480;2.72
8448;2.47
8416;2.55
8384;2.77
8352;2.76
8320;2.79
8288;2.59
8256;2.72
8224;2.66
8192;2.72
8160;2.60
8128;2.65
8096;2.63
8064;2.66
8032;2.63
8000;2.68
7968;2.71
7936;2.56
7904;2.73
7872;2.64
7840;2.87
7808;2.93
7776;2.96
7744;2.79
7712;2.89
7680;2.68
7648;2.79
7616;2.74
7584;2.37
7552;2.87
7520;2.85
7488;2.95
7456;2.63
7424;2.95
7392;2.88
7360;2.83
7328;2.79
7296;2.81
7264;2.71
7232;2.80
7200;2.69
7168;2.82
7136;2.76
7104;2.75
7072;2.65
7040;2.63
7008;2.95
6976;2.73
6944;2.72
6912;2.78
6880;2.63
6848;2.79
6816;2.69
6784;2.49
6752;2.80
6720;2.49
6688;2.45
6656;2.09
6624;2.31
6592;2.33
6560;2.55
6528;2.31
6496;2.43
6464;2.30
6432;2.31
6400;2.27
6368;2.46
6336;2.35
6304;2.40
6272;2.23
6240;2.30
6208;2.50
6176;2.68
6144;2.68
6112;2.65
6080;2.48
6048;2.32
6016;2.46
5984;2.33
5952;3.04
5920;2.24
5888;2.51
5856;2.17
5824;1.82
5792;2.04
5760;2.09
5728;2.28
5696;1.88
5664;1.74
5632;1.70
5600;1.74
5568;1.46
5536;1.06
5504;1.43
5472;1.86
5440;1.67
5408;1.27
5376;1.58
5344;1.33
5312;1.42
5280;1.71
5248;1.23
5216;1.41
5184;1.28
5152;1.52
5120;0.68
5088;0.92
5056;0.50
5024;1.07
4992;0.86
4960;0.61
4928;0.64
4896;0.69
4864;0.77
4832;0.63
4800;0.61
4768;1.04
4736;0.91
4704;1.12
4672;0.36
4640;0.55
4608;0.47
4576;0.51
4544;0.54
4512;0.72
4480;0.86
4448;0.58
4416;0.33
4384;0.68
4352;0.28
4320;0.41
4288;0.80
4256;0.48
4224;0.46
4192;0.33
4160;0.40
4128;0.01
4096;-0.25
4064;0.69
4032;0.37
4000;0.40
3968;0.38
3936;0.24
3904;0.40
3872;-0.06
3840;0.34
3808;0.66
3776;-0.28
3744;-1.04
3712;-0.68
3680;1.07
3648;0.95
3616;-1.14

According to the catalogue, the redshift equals 0.287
